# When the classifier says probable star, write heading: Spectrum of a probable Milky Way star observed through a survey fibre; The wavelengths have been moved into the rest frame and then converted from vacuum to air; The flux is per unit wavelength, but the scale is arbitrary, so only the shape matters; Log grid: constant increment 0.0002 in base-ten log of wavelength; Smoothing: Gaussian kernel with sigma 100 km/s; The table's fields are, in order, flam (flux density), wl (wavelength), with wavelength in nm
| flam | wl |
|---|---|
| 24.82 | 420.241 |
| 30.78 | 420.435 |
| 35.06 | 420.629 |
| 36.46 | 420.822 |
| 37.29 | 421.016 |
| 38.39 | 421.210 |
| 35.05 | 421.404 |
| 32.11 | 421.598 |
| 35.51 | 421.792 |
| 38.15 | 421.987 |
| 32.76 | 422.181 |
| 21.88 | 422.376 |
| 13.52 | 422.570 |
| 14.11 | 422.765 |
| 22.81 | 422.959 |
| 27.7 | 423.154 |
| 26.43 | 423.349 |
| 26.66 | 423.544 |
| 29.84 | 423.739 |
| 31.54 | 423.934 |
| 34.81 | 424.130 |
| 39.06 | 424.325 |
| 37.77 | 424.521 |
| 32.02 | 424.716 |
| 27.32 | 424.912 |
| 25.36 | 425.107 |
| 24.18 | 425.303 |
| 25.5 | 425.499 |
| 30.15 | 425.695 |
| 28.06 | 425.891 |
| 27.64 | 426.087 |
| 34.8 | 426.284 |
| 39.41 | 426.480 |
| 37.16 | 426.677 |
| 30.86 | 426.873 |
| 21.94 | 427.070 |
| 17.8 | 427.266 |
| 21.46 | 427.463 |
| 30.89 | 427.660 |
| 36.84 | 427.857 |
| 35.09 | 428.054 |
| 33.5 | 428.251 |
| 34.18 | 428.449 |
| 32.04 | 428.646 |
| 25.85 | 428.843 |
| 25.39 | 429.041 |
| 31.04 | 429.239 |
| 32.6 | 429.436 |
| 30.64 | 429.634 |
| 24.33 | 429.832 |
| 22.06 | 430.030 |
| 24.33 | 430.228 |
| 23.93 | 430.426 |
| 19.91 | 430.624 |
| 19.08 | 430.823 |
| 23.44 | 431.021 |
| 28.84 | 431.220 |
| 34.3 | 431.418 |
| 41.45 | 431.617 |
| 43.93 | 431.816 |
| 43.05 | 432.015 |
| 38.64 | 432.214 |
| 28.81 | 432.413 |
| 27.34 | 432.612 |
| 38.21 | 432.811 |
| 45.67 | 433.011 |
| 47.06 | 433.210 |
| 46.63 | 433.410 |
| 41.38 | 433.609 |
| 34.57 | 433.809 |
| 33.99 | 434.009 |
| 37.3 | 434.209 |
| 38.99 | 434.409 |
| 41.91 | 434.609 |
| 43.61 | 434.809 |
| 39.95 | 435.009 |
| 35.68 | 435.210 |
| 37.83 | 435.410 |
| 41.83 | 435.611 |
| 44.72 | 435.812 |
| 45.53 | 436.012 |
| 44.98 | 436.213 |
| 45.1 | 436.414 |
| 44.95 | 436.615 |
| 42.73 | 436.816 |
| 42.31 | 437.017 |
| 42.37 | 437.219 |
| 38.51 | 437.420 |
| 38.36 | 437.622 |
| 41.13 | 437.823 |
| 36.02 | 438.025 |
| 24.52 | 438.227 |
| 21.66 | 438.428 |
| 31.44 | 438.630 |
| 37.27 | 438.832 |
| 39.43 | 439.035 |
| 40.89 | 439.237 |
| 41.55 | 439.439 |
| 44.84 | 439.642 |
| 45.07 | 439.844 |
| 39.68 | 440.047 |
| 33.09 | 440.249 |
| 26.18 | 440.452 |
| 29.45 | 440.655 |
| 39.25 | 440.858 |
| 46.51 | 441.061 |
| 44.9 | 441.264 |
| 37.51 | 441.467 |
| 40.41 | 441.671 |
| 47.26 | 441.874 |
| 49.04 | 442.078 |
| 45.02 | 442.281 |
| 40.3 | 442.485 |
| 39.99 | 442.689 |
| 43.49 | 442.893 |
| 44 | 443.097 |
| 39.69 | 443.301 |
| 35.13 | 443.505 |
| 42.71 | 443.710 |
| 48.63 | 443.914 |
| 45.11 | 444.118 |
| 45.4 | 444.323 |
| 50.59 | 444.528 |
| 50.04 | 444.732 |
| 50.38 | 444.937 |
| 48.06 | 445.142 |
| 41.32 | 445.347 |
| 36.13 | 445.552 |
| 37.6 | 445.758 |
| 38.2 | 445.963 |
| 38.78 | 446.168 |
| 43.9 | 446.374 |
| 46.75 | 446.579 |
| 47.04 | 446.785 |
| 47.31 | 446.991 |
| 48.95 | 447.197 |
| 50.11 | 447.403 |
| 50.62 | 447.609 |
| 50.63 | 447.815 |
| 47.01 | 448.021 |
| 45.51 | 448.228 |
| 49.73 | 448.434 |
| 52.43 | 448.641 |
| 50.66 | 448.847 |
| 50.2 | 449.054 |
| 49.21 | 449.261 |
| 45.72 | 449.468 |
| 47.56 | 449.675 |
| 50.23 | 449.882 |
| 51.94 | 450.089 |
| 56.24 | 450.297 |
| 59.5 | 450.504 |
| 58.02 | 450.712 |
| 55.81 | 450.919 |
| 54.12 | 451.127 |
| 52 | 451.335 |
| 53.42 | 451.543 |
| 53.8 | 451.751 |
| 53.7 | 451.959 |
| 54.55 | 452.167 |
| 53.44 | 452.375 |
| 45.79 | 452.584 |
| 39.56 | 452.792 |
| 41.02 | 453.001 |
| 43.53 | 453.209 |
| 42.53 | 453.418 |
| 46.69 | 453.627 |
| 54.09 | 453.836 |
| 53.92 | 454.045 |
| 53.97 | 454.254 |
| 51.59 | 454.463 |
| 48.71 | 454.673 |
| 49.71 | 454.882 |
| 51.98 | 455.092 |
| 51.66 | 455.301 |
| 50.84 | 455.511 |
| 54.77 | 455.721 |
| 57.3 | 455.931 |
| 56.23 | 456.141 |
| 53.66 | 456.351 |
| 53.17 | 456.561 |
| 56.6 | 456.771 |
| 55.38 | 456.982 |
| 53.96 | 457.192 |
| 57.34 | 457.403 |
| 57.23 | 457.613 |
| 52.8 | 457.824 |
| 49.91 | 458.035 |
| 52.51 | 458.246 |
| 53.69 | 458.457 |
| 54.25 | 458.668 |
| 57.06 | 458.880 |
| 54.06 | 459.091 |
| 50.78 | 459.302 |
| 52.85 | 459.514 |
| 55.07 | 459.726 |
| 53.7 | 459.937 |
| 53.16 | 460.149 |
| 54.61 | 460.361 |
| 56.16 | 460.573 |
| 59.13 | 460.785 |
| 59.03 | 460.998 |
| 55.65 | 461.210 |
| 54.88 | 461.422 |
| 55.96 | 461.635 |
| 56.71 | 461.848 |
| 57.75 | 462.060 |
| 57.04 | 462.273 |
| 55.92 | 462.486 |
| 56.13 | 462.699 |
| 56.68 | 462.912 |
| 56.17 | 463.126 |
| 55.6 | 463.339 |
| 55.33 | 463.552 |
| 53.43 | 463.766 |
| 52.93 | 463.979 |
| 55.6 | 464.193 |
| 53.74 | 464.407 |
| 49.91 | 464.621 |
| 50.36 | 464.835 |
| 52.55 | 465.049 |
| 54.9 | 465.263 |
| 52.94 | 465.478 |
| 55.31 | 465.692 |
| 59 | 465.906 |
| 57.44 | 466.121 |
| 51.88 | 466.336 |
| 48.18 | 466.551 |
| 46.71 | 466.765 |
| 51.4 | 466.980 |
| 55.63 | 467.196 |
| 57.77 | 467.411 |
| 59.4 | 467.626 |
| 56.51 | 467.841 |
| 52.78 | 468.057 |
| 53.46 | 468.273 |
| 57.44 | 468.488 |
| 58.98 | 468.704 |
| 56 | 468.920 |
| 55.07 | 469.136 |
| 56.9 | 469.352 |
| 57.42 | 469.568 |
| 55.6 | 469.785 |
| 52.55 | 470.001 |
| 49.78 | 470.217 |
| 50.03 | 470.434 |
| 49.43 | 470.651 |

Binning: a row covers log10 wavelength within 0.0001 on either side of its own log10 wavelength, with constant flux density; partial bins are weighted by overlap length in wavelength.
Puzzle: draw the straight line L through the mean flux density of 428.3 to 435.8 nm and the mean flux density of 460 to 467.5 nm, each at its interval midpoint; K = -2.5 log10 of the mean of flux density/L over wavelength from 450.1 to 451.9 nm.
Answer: -0.19 mag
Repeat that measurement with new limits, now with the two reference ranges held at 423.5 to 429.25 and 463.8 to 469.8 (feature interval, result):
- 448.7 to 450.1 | -0.12 mag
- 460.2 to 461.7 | -0.11 mag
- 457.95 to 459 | -0.09 mag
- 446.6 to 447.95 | -0.15 mag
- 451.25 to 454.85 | -0.08 mag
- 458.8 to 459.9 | -0.08 mag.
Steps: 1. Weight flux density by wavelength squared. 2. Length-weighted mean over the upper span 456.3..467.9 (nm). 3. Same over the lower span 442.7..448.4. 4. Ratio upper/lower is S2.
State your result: 1.31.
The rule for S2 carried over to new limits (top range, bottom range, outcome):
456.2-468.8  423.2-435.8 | 1.94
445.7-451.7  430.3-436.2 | 1.44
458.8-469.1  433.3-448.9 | 1.44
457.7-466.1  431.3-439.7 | 1.57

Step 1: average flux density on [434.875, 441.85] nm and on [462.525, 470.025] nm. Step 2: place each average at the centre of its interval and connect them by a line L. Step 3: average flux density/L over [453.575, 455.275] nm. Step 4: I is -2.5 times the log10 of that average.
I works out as -0.075 mag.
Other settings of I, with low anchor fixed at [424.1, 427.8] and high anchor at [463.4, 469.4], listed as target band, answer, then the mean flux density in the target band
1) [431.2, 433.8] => -0.16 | 39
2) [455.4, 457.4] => -0.14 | 54.8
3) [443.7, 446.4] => -0.07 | 44.1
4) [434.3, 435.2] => -0.16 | 40.5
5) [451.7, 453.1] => -0.07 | 48.7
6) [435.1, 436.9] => -0.19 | 42.6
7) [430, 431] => 0.43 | 22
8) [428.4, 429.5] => 0.06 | 29.9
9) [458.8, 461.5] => -0.09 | 55.1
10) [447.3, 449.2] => -0.15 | 49.7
